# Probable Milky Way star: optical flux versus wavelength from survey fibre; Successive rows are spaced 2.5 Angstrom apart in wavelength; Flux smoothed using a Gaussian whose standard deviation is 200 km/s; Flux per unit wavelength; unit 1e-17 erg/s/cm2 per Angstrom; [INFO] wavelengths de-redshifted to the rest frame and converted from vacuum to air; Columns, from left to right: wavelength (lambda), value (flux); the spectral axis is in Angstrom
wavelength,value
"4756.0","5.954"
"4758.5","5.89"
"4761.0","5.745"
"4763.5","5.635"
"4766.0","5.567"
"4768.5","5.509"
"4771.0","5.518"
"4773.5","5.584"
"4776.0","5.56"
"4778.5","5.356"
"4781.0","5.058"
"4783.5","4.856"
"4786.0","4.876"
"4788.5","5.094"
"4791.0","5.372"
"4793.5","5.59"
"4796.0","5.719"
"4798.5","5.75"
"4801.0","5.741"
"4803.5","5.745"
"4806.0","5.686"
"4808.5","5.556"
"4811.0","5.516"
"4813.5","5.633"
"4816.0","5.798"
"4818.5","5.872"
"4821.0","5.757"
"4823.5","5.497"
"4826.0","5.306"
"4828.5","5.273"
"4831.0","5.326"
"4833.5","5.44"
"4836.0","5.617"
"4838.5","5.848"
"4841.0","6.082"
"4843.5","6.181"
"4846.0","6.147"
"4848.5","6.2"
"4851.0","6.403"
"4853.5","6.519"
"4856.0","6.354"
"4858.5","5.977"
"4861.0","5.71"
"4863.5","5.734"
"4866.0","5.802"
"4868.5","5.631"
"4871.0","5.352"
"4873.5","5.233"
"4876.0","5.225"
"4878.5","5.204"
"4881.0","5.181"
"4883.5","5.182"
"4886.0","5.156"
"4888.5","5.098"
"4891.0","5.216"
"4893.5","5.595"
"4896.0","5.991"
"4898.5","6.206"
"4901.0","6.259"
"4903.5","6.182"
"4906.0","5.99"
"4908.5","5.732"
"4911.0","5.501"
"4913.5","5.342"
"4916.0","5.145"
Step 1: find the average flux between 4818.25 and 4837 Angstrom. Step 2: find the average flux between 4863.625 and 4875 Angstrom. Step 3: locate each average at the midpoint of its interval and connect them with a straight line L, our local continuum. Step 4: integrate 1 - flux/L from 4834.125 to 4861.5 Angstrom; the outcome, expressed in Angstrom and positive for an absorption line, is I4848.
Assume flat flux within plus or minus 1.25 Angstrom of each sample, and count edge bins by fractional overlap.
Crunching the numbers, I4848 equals -2.9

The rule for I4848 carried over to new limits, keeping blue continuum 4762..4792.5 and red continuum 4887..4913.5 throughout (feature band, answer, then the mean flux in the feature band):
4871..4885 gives 1.1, 5.22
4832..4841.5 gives -0.3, 5.71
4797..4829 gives -1.0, 5.63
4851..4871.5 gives -1.2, 5.94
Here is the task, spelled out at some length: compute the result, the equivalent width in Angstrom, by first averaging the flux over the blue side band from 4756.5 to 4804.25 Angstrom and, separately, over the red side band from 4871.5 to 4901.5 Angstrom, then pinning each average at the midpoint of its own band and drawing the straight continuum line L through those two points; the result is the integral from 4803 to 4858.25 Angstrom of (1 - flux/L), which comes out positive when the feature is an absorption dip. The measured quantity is -3.5 Angstrom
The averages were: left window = 5.49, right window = 5.44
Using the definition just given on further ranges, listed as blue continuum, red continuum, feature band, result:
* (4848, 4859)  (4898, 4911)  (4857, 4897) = 4.7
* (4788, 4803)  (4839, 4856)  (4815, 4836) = 1.5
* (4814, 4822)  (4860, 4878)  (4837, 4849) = -0.9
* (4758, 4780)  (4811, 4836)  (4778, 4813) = 0.8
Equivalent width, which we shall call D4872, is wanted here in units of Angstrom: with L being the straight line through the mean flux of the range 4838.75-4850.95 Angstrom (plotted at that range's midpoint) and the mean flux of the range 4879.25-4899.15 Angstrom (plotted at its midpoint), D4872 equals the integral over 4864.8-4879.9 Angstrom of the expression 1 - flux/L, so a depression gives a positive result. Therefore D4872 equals 0.79 Angstrom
